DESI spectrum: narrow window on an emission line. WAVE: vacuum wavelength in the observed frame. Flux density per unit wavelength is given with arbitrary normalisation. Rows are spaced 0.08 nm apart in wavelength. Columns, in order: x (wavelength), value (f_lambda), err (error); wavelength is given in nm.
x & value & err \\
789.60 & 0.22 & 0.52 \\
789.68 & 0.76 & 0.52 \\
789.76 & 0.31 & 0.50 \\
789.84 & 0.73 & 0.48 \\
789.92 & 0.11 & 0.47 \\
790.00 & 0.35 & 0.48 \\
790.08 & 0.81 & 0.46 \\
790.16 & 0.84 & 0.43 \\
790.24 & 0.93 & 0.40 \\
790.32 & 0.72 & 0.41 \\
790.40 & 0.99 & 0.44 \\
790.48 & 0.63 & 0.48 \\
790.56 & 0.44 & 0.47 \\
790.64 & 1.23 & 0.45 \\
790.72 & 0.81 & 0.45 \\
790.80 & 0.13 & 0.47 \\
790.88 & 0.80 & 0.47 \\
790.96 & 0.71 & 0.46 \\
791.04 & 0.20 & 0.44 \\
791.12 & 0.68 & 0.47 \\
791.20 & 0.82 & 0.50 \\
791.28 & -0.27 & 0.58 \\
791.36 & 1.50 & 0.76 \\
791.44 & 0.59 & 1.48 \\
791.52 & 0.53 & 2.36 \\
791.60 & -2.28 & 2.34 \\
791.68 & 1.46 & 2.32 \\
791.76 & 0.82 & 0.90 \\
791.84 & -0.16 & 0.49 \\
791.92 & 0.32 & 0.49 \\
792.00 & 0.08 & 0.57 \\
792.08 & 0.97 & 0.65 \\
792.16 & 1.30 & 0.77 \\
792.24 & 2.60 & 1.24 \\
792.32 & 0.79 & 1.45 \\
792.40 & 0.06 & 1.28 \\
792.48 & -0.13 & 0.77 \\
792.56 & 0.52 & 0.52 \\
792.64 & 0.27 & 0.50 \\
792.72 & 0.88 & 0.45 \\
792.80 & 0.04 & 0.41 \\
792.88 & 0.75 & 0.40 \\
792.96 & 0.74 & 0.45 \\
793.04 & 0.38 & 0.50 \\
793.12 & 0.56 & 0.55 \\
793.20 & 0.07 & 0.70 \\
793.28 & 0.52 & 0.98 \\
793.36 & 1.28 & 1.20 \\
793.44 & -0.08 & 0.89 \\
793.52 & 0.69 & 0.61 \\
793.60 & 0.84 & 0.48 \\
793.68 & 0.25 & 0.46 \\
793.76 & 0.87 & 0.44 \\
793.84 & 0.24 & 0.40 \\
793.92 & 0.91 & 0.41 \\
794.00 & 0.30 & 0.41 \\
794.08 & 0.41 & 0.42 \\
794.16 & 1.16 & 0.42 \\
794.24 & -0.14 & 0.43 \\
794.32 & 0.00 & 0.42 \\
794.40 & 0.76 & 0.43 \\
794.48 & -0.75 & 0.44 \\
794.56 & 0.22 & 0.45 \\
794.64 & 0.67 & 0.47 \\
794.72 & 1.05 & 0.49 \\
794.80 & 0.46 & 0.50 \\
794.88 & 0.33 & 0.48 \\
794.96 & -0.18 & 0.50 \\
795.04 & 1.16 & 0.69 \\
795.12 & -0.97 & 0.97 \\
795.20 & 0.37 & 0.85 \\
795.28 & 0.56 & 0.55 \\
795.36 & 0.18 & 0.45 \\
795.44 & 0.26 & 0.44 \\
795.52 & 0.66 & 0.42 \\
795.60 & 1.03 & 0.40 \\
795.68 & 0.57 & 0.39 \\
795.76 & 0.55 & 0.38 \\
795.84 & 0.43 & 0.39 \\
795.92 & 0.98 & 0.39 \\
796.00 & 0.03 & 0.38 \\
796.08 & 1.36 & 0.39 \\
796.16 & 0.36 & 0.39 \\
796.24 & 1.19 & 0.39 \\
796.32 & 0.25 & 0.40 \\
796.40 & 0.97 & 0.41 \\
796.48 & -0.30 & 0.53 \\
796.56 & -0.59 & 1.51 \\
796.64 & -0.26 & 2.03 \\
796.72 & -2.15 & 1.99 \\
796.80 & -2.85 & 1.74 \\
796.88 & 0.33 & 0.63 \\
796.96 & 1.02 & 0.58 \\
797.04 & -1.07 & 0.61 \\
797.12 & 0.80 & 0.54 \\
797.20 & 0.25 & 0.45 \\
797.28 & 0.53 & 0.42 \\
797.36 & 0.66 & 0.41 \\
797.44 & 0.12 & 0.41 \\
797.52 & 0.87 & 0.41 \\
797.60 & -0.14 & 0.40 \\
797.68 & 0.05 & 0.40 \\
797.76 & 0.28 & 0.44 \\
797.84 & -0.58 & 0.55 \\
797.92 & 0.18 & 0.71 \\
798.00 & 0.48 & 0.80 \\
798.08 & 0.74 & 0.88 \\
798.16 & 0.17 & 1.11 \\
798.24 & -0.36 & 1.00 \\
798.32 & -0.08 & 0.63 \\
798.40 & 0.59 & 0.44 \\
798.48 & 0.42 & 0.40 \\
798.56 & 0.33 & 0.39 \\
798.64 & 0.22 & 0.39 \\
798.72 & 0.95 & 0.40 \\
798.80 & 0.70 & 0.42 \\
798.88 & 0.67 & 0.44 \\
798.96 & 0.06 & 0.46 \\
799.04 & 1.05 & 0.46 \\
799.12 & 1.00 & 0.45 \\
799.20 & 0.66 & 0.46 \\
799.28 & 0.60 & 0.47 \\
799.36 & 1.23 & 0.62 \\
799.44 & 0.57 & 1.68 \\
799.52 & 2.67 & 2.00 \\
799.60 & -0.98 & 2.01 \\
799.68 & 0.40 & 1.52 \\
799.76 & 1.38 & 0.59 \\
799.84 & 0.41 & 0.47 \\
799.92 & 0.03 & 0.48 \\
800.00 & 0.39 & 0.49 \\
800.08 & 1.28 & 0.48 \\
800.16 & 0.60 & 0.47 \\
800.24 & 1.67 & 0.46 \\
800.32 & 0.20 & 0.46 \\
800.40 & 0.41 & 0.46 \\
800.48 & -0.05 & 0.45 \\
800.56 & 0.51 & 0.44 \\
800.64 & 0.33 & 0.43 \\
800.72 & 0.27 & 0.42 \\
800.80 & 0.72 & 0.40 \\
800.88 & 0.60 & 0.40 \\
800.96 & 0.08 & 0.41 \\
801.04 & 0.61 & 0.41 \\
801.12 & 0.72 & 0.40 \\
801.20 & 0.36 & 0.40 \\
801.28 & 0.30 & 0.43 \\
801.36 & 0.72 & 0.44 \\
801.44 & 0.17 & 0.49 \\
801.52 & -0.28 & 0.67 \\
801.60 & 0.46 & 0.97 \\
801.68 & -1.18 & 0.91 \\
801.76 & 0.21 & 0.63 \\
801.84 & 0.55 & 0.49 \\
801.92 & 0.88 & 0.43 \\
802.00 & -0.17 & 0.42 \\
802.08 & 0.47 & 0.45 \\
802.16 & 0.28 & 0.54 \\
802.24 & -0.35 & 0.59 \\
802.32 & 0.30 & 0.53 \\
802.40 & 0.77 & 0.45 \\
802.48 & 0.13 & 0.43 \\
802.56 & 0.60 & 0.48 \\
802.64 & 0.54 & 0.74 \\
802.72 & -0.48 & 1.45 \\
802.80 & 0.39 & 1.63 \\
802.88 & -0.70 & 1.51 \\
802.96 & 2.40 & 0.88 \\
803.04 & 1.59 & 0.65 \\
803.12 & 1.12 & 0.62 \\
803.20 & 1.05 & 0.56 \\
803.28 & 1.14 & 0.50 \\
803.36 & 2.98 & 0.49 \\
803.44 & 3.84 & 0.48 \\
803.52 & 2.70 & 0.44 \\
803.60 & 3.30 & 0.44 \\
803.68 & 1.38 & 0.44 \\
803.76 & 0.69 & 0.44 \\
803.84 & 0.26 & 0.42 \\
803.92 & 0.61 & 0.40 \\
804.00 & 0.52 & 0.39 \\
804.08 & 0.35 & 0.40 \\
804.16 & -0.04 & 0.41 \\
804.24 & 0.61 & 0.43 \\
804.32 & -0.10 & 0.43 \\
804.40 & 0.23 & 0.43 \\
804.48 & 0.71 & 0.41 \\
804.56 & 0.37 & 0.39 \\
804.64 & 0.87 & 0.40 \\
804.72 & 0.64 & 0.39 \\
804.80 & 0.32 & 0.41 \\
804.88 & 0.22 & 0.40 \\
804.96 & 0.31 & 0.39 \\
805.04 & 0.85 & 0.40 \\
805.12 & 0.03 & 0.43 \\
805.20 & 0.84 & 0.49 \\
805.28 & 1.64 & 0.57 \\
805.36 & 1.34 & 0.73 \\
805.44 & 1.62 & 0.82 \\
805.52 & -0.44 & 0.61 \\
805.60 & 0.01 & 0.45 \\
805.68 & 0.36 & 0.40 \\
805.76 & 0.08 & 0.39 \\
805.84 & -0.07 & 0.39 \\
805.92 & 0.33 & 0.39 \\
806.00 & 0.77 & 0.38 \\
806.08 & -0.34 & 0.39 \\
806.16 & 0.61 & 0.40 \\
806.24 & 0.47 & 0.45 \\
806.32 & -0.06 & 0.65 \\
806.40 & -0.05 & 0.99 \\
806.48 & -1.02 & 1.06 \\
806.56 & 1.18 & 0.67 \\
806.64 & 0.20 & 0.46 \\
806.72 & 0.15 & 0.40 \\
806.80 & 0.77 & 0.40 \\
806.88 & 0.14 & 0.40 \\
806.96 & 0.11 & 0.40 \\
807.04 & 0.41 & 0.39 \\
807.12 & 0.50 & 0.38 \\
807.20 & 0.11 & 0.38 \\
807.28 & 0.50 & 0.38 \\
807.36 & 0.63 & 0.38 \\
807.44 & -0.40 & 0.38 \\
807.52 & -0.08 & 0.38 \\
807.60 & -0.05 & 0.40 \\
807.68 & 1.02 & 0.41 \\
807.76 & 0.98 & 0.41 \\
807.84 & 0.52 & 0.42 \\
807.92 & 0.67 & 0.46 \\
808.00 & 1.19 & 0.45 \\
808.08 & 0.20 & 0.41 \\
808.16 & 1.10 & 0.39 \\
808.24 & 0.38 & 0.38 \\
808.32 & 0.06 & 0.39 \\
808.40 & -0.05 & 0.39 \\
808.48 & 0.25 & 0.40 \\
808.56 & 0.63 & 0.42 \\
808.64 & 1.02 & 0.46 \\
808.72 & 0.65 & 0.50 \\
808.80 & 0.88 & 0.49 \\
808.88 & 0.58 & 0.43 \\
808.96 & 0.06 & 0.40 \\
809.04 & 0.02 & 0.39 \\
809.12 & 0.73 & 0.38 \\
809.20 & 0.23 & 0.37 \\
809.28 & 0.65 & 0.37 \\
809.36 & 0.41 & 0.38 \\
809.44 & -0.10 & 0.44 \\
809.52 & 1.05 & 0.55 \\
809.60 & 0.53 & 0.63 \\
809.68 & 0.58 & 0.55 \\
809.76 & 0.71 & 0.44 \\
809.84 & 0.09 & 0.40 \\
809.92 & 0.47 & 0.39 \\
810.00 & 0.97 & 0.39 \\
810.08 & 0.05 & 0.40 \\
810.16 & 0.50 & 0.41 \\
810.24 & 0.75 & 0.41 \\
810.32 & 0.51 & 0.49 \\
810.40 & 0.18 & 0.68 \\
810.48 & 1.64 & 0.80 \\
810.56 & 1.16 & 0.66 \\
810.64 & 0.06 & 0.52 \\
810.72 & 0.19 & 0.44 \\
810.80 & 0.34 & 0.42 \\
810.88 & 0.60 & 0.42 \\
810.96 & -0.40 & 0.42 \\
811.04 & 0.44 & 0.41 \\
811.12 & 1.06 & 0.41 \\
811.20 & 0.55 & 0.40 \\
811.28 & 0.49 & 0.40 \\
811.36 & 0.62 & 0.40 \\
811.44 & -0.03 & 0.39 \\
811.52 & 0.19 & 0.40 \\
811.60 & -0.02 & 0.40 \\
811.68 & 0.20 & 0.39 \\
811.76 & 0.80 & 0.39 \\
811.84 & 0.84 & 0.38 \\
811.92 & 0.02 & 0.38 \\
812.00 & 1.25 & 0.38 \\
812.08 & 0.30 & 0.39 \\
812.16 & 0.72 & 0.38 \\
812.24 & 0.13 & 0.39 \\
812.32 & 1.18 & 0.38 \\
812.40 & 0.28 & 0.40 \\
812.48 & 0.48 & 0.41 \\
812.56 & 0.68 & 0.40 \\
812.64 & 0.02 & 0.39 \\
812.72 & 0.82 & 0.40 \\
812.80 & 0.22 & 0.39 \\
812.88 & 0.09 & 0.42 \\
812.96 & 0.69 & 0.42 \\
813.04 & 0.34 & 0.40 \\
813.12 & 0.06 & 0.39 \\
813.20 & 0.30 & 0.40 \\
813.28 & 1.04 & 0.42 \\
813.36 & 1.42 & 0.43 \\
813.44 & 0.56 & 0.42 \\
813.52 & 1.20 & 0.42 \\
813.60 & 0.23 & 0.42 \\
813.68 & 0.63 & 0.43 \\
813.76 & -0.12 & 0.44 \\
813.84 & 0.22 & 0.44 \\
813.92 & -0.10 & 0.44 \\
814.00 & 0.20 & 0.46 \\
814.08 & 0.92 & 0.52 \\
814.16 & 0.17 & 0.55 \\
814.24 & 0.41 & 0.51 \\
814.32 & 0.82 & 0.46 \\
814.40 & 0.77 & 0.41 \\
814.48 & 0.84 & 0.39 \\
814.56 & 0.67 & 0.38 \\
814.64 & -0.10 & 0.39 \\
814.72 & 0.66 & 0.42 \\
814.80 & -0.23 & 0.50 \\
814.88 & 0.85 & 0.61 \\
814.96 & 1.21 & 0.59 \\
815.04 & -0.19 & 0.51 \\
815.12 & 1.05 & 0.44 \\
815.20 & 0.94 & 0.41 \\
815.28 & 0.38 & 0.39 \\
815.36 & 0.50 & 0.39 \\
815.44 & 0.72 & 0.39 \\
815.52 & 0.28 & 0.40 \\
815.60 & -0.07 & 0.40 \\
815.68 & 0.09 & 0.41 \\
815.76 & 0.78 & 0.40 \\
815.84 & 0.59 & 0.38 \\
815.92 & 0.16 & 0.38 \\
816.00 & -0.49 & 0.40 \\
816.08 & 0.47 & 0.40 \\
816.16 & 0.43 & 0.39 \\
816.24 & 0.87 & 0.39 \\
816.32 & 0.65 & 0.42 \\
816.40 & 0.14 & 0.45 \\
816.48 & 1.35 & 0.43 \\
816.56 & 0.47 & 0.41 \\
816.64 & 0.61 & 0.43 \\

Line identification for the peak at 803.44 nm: Hgamma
